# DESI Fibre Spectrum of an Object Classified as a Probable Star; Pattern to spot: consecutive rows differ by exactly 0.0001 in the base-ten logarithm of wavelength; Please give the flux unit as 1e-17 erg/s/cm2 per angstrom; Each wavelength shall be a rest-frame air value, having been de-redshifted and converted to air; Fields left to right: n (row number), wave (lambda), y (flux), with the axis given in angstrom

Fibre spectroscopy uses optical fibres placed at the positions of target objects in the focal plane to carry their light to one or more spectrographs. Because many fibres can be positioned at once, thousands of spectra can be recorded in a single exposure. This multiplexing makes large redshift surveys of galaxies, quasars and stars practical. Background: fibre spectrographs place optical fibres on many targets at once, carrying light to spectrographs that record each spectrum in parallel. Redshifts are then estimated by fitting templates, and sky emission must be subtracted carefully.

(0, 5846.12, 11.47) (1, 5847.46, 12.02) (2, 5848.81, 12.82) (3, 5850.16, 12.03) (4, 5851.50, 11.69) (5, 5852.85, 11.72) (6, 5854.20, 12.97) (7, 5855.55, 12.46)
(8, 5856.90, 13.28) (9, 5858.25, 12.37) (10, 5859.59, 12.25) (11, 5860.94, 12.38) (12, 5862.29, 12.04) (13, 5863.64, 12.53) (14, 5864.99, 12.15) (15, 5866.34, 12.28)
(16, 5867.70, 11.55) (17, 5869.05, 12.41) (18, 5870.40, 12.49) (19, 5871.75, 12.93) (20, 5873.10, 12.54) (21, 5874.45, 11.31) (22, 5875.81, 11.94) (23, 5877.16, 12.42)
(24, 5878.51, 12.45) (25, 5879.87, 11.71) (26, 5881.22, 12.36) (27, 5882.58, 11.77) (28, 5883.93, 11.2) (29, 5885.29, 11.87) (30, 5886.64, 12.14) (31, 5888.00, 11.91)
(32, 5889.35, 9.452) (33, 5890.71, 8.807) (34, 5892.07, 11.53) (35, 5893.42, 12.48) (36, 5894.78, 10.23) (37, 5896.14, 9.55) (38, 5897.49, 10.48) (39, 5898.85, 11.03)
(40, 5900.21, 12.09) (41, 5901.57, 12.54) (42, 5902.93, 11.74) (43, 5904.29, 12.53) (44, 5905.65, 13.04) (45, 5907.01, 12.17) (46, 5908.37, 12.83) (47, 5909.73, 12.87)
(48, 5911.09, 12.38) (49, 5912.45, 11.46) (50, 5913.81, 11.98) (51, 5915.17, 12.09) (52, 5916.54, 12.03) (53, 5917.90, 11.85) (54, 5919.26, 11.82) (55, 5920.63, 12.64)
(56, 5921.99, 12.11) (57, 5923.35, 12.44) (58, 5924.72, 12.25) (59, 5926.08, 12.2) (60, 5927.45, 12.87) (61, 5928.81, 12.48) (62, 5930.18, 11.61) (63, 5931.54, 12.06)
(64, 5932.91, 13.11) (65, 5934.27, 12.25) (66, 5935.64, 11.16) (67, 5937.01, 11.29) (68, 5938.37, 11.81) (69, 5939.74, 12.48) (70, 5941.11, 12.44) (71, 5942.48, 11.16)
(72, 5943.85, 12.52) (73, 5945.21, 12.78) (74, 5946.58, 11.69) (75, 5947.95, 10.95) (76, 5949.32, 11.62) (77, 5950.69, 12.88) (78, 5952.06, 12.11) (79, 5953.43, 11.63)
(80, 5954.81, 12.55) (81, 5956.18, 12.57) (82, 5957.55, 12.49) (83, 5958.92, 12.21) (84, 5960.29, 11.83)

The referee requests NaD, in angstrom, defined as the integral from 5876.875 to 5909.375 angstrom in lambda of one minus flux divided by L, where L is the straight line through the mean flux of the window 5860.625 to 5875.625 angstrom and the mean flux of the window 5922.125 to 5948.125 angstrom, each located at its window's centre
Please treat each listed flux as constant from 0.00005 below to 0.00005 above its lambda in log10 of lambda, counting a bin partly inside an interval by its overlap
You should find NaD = 1.5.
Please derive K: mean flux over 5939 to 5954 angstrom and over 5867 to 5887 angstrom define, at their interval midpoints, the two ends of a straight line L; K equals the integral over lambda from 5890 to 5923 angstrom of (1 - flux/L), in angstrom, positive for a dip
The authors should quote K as 0.8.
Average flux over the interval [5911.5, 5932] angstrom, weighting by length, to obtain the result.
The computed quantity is 12.1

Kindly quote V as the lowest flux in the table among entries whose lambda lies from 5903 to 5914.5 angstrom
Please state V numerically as 11.46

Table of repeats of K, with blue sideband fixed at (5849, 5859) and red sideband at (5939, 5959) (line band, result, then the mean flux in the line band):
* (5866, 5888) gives 0.44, 12.1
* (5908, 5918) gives 0.04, 12.2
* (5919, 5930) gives -0.13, 12.3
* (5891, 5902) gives 1.03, 11.1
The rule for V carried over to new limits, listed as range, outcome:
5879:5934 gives 8.807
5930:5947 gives 11.16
